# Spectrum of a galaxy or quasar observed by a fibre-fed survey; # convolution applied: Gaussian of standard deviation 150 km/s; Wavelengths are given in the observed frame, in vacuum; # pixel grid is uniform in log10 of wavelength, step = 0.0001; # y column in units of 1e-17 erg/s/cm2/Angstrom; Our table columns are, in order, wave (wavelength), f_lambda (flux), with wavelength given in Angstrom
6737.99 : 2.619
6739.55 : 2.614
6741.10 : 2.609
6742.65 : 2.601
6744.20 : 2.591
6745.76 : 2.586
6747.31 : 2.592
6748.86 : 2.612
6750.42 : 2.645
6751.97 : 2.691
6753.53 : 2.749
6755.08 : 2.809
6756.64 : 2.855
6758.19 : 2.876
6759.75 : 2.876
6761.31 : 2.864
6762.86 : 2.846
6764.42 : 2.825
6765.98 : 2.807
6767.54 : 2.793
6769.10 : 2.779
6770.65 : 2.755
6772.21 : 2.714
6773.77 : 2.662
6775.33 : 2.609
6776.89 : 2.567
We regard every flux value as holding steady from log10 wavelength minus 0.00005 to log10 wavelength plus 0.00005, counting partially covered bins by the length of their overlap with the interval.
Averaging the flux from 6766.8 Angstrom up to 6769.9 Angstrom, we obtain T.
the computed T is 2.79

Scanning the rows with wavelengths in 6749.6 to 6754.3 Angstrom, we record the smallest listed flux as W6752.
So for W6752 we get 2.645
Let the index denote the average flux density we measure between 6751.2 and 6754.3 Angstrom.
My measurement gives 2.72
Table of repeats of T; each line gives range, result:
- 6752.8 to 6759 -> 2.82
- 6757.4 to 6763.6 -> 2.87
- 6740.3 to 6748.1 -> 2.6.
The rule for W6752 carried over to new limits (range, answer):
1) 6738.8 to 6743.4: 2.601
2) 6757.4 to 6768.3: 2.793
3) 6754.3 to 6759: 2.809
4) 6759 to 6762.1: 2.864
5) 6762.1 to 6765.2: 2.825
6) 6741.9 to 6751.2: 2.586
